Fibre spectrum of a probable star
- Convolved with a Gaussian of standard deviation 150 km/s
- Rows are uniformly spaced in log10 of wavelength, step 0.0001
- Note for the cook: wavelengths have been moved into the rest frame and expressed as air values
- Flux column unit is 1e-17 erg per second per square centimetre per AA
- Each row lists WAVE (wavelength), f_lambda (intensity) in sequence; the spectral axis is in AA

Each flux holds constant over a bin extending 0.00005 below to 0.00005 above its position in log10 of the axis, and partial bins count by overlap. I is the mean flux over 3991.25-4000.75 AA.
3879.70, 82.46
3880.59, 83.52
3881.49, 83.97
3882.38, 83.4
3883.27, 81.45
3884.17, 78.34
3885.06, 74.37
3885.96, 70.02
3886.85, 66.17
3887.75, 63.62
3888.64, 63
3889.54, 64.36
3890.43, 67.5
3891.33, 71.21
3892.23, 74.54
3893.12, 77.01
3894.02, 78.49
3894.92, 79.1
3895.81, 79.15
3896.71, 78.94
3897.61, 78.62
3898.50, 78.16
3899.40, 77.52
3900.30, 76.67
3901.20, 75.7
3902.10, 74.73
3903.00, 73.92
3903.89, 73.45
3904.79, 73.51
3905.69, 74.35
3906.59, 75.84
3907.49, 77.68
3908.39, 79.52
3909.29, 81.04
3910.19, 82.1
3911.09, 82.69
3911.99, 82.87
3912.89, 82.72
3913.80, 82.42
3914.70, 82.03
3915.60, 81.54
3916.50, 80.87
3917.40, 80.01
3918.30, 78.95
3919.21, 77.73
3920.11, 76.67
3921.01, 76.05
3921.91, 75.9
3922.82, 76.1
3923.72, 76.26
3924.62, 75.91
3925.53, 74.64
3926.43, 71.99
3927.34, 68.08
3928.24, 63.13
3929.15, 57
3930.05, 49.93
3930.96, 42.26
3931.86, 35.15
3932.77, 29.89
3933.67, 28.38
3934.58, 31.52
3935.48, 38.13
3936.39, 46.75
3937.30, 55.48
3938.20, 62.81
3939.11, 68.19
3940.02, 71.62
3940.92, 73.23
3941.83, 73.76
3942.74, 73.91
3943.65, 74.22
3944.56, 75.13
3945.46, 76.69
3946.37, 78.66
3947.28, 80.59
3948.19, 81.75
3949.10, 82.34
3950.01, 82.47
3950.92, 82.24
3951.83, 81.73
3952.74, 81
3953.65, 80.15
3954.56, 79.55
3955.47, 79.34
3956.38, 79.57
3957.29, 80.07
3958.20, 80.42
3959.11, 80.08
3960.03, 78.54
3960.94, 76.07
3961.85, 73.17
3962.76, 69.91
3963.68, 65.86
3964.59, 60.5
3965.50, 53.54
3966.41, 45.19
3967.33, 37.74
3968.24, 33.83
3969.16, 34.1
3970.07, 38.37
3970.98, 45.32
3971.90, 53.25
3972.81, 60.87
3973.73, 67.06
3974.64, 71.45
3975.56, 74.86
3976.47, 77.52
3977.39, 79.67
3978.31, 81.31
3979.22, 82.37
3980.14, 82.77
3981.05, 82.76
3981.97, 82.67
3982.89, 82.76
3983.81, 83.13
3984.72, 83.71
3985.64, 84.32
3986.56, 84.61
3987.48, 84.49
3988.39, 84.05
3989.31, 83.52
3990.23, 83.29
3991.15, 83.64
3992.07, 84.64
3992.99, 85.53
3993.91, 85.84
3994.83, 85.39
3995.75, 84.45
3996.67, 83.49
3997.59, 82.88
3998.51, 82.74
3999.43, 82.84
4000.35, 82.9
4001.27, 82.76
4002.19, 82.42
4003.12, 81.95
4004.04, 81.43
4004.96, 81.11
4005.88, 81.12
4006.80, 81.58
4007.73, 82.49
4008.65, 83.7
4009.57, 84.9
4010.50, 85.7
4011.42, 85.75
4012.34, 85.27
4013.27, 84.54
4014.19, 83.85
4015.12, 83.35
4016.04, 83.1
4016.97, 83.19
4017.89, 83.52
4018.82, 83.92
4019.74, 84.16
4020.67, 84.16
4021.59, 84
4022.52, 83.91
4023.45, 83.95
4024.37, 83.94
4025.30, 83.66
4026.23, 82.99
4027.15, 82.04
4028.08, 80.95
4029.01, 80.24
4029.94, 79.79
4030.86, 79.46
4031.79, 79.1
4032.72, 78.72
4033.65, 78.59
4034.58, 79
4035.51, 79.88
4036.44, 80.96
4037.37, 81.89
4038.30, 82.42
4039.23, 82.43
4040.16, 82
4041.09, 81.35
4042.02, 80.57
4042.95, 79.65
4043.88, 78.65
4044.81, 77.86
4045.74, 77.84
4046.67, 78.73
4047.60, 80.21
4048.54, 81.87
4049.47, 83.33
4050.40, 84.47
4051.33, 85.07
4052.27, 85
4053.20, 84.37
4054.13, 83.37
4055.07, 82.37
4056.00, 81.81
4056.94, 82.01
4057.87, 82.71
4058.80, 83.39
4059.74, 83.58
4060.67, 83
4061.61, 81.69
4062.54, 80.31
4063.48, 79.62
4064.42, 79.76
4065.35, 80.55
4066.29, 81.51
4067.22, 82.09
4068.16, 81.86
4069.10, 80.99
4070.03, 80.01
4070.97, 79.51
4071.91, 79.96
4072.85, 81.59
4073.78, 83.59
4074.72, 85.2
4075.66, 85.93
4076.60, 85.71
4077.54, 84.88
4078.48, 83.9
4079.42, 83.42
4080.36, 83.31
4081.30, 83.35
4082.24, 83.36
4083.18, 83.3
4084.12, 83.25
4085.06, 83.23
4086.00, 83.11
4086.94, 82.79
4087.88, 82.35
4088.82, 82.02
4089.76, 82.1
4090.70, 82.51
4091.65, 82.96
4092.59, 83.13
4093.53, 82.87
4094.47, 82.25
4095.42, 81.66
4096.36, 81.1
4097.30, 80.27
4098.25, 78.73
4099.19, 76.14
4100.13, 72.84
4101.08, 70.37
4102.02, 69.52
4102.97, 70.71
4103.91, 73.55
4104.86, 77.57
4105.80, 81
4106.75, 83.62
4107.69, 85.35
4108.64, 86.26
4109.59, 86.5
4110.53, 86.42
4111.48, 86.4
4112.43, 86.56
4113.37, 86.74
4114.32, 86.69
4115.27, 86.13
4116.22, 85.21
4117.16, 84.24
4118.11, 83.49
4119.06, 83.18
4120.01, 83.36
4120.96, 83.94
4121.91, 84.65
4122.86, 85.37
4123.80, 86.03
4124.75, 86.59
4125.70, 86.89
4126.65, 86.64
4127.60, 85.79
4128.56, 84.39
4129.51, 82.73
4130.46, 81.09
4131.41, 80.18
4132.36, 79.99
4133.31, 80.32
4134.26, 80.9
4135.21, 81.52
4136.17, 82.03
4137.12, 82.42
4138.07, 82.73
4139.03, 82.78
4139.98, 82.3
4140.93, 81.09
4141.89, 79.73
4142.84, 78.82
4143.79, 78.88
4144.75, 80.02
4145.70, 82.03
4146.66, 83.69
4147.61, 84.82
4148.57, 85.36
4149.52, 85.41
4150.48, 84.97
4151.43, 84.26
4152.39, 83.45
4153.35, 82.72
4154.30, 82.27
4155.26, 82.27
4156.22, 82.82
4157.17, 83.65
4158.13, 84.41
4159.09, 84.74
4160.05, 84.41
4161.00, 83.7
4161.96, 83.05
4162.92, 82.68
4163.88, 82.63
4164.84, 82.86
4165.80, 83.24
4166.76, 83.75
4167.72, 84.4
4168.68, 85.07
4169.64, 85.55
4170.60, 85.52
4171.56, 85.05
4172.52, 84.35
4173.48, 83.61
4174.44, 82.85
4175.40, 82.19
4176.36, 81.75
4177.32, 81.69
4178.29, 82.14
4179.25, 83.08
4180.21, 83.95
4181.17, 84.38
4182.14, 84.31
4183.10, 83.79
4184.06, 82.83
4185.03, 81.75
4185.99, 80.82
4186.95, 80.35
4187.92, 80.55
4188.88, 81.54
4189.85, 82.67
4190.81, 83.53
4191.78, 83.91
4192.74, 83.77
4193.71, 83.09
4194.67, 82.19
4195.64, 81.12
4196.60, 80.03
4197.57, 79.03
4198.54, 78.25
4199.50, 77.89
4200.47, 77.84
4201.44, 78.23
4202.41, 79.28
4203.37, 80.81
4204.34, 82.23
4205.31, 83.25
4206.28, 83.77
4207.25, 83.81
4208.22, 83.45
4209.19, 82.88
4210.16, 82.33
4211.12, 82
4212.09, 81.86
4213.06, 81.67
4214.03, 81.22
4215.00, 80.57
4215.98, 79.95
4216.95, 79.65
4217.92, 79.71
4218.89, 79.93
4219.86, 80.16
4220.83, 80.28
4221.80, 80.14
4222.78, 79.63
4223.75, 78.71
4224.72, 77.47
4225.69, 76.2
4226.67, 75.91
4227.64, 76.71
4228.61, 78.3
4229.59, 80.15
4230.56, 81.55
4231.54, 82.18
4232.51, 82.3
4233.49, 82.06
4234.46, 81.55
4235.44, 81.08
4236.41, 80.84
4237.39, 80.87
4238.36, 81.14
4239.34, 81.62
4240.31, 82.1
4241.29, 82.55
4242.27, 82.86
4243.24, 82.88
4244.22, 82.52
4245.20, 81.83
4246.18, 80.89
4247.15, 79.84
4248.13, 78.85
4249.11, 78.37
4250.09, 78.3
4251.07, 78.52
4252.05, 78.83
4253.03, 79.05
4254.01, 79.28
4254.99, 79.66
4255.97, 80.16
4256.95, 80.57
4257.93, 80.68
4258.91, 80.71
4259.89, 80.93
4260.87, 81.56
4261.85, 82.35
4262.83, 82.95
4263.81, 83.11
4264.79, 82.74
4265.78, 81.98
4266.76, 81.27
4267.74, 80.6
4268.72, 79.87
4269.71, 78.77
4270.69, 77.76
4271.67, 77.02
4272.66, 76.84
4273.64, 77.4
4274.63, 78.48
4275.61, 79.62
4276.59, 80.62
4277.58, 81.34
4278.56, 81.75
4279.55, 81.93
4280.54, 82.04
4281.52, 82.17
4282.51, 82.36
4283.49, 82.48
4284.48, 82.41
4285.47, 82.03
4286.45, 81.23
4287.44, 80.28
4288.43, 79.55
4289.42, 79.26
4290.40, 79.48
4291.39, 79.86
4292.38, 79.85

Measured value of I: 84.1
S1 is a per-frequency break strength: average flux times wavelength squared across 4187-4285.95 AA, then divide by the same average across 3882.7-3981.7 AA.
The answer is 1.33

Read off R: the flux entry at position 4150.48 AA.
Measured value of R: 84.97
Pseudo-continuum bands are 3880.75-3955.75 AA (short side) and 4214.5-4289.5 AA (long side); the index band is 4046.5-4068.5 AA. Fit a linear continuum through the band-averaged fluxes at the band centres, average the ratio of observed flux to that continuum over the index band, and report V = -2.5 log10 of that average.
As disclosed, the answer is -0.09 mag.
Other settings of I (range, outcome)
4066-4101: 81.9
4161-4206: 82.3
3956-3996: 72.5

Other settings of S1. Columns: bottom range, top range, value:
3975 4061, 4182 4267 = 1.08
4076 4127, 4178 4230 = 1.03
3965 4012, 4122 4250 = 1.19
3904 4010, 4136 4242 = 1.25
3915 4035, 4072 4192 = 1.20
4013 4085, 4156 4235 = 1.07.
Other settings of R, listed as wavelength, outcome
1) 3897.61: 78.62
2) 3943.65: 74.22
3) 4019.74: 84.16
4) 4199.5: 77.89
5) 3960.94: 76.07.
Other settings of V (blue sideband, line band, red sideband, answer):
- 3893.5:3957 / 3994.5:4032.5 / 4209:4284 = -0.12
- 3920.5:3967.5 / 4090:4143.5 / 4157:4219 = -0.06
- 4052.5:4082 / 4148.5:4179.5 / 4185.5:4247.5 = -0.03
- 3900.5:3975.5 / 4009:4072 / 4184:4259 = -0.13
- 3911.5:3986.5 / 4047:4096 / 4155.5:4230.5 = -0.10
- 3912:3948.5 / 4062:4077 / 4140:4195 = -0.07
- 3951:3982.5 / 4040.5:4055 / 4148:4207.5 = -0.10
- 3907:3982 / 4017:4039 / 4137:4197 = -0.10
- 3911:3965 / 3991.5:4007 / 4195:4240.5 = -0.14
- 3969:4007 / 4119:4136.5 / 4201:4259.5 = -0.05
